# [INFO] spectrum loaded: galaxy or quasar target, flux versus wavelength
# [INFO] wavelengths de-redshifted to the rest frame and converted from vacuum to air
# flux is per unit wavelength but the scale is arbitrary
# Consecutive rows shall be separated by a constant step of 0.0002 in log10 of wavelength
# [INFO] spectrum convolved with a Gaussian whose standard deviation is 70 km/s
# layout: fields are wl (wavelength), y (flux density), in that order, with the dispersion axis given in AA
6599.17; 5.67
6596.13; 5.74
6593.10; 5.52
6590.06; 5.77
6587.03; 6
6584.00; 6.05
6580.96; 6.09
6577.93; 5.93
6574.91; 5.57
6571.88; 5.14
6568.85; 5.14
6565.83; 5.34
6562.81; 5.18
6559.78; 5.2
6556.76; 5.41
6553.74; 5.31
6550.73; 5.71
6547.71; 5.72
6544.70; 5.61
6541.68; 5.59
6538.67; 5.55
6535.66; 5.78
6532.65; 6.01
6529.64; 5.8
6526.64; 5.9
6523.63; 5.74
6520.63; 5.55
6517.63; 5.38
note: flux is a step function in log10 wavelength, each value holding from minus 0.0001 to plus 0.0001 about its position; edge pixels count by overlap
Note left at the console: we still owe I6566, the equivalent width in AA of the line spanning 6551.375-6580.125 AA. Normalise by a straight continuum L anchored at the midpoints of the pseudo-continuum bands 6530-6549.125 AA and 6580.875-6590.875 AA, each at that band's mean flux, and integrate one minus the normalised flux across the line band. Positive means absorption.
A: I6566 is 2.3 AA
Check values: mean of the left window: 5.71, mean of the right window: 5.97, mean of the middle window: 5.39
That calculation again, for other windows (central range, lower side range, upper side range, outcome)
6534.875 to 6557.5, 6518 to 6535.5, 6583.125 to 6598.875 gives 0.8 AA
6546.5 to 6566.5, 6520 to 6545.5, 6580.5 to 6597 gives 1.3 AA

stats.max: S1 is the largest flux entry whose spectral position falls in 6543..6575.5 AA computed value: 5.72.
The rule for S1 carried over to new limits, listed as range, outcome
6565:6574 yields 5.34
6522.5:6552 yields 6.01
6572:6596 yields 6.09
